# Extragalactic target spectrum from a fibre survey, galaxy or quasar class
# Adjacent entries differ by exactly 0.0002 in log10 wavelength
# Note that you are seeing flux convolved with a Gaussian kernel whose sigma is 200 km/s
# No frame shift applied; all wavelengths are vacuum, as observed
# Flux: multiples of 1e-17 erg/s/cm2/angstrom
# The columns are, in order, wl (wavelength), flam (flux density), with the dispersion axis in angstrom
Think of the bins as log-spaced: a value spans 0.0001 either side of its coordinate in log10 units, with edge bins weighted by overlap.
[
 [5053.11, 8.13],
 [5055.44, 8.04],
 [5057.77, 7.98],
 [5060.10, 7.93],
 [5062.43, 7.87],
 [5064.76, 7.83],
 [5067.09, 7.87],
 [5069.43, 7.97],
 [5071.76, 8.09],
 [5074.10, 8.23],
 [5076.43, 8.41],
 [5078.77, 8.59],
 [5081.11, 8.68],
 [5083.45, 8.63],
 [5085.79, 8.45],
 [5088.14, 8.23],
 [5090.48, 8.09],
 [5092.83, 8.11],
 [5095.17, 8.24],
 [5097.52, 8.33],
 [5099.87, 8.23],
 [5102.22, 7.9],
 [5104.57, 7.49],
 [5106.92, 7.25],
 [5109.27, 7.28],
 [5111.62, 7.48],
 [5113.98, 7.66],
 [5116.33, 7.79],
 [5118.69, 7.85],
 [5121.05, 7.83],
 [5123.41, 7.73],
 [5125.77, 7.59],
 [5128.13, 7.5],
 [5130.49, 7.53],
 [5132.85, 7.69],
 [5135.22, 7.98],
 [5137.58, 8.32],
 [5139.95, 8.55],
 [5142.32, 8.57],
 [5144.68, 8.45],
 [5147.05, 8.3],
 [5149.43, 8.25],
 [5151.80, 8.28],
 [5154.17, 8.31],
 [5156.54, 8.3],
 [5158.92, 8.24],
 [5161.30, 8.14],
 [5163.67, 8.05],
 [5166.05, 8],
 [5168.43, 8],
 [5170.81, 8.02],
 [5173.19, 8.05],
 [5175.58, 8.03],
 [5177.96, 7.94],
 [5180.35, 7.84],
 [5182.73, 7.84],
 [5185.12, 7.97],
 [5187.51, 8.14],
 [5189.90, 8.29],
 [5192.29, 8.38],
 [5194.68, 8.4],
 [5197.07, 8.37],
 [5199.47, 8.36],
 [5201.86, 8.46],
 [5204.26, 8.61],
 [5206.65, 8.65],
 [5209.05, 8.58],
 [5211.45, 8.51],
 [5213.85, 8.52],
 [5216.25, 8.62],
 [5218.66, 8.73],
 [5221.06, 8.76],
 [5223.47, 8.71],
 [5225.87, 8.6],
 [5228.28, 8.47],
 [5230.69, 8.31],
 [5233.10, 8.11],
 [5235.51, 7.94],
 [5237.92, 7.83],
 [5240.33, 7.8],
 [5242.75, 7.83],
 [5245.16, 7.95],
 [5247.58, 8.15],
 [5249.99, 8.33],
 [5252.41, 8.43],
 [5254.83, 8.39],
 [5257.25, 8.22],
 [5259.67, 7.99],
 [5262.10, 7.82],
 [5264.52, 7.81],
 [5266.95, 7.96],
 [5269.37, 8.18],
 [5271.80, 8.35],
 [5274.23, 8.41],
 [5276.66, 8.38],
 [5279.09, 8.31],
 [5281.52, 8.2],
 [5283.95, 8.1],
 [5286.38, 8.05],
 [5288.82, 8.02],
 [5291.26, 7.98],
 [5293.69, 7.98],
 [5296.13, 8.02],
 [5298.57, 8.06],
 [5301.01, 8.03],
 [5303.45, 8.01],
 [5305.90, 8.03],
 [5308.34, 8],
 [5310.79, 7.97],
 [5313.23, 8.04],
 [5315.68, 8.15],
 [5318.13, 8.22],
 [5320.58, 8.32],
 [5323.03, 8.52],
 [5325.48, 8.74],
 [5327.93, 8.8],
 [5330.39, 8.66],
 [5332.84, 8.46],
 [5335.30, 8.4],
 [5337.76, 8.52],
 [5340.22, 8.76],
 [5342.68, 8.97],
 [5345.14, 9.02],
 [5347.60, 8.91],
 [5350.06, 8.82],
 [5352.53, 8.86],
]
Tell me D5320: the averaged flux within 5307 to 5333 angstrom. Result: 8.35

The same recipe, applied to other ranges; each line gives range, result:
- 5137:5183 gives 8.18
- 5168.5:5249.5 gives 8.26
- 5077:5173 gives 8.05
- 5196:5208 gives 8.49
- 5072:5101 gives 8.34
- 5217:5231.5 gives 8.6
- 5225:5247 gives 8.08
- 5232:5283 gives 8.11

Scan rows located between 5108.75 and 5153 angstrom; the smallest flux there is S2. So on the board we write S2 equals 7.28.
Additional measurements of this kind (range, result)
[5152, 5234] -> 7.84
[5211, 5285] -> 7.8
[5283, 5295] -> 7.98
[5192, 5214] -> 8.36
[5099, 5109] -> 7.25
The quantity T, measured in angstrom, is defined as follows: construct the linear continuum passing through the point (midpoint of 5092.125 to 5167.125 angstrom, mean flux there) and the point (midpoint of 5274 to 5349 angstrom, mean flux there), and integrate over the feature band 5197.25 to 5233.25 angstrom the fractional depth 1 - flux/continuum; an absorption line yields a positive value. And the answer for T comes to -1.8 angstrom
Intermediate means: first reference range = 7.98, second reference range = 8.33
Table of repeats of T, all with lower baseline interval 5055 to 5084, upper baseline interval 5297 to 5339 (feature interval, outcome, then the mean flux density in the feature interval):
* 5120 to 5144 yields 0.7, 7.94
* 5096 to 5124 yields 1.5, 7.74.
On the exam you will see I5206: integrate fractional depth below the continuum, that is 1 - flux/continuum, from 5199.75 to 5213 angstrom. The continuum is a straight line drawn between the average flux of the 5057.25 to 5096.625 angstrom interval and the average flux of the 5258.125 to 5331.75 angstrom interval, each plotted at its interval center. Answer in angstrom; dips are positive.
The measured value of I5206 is -0.6 angstrom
